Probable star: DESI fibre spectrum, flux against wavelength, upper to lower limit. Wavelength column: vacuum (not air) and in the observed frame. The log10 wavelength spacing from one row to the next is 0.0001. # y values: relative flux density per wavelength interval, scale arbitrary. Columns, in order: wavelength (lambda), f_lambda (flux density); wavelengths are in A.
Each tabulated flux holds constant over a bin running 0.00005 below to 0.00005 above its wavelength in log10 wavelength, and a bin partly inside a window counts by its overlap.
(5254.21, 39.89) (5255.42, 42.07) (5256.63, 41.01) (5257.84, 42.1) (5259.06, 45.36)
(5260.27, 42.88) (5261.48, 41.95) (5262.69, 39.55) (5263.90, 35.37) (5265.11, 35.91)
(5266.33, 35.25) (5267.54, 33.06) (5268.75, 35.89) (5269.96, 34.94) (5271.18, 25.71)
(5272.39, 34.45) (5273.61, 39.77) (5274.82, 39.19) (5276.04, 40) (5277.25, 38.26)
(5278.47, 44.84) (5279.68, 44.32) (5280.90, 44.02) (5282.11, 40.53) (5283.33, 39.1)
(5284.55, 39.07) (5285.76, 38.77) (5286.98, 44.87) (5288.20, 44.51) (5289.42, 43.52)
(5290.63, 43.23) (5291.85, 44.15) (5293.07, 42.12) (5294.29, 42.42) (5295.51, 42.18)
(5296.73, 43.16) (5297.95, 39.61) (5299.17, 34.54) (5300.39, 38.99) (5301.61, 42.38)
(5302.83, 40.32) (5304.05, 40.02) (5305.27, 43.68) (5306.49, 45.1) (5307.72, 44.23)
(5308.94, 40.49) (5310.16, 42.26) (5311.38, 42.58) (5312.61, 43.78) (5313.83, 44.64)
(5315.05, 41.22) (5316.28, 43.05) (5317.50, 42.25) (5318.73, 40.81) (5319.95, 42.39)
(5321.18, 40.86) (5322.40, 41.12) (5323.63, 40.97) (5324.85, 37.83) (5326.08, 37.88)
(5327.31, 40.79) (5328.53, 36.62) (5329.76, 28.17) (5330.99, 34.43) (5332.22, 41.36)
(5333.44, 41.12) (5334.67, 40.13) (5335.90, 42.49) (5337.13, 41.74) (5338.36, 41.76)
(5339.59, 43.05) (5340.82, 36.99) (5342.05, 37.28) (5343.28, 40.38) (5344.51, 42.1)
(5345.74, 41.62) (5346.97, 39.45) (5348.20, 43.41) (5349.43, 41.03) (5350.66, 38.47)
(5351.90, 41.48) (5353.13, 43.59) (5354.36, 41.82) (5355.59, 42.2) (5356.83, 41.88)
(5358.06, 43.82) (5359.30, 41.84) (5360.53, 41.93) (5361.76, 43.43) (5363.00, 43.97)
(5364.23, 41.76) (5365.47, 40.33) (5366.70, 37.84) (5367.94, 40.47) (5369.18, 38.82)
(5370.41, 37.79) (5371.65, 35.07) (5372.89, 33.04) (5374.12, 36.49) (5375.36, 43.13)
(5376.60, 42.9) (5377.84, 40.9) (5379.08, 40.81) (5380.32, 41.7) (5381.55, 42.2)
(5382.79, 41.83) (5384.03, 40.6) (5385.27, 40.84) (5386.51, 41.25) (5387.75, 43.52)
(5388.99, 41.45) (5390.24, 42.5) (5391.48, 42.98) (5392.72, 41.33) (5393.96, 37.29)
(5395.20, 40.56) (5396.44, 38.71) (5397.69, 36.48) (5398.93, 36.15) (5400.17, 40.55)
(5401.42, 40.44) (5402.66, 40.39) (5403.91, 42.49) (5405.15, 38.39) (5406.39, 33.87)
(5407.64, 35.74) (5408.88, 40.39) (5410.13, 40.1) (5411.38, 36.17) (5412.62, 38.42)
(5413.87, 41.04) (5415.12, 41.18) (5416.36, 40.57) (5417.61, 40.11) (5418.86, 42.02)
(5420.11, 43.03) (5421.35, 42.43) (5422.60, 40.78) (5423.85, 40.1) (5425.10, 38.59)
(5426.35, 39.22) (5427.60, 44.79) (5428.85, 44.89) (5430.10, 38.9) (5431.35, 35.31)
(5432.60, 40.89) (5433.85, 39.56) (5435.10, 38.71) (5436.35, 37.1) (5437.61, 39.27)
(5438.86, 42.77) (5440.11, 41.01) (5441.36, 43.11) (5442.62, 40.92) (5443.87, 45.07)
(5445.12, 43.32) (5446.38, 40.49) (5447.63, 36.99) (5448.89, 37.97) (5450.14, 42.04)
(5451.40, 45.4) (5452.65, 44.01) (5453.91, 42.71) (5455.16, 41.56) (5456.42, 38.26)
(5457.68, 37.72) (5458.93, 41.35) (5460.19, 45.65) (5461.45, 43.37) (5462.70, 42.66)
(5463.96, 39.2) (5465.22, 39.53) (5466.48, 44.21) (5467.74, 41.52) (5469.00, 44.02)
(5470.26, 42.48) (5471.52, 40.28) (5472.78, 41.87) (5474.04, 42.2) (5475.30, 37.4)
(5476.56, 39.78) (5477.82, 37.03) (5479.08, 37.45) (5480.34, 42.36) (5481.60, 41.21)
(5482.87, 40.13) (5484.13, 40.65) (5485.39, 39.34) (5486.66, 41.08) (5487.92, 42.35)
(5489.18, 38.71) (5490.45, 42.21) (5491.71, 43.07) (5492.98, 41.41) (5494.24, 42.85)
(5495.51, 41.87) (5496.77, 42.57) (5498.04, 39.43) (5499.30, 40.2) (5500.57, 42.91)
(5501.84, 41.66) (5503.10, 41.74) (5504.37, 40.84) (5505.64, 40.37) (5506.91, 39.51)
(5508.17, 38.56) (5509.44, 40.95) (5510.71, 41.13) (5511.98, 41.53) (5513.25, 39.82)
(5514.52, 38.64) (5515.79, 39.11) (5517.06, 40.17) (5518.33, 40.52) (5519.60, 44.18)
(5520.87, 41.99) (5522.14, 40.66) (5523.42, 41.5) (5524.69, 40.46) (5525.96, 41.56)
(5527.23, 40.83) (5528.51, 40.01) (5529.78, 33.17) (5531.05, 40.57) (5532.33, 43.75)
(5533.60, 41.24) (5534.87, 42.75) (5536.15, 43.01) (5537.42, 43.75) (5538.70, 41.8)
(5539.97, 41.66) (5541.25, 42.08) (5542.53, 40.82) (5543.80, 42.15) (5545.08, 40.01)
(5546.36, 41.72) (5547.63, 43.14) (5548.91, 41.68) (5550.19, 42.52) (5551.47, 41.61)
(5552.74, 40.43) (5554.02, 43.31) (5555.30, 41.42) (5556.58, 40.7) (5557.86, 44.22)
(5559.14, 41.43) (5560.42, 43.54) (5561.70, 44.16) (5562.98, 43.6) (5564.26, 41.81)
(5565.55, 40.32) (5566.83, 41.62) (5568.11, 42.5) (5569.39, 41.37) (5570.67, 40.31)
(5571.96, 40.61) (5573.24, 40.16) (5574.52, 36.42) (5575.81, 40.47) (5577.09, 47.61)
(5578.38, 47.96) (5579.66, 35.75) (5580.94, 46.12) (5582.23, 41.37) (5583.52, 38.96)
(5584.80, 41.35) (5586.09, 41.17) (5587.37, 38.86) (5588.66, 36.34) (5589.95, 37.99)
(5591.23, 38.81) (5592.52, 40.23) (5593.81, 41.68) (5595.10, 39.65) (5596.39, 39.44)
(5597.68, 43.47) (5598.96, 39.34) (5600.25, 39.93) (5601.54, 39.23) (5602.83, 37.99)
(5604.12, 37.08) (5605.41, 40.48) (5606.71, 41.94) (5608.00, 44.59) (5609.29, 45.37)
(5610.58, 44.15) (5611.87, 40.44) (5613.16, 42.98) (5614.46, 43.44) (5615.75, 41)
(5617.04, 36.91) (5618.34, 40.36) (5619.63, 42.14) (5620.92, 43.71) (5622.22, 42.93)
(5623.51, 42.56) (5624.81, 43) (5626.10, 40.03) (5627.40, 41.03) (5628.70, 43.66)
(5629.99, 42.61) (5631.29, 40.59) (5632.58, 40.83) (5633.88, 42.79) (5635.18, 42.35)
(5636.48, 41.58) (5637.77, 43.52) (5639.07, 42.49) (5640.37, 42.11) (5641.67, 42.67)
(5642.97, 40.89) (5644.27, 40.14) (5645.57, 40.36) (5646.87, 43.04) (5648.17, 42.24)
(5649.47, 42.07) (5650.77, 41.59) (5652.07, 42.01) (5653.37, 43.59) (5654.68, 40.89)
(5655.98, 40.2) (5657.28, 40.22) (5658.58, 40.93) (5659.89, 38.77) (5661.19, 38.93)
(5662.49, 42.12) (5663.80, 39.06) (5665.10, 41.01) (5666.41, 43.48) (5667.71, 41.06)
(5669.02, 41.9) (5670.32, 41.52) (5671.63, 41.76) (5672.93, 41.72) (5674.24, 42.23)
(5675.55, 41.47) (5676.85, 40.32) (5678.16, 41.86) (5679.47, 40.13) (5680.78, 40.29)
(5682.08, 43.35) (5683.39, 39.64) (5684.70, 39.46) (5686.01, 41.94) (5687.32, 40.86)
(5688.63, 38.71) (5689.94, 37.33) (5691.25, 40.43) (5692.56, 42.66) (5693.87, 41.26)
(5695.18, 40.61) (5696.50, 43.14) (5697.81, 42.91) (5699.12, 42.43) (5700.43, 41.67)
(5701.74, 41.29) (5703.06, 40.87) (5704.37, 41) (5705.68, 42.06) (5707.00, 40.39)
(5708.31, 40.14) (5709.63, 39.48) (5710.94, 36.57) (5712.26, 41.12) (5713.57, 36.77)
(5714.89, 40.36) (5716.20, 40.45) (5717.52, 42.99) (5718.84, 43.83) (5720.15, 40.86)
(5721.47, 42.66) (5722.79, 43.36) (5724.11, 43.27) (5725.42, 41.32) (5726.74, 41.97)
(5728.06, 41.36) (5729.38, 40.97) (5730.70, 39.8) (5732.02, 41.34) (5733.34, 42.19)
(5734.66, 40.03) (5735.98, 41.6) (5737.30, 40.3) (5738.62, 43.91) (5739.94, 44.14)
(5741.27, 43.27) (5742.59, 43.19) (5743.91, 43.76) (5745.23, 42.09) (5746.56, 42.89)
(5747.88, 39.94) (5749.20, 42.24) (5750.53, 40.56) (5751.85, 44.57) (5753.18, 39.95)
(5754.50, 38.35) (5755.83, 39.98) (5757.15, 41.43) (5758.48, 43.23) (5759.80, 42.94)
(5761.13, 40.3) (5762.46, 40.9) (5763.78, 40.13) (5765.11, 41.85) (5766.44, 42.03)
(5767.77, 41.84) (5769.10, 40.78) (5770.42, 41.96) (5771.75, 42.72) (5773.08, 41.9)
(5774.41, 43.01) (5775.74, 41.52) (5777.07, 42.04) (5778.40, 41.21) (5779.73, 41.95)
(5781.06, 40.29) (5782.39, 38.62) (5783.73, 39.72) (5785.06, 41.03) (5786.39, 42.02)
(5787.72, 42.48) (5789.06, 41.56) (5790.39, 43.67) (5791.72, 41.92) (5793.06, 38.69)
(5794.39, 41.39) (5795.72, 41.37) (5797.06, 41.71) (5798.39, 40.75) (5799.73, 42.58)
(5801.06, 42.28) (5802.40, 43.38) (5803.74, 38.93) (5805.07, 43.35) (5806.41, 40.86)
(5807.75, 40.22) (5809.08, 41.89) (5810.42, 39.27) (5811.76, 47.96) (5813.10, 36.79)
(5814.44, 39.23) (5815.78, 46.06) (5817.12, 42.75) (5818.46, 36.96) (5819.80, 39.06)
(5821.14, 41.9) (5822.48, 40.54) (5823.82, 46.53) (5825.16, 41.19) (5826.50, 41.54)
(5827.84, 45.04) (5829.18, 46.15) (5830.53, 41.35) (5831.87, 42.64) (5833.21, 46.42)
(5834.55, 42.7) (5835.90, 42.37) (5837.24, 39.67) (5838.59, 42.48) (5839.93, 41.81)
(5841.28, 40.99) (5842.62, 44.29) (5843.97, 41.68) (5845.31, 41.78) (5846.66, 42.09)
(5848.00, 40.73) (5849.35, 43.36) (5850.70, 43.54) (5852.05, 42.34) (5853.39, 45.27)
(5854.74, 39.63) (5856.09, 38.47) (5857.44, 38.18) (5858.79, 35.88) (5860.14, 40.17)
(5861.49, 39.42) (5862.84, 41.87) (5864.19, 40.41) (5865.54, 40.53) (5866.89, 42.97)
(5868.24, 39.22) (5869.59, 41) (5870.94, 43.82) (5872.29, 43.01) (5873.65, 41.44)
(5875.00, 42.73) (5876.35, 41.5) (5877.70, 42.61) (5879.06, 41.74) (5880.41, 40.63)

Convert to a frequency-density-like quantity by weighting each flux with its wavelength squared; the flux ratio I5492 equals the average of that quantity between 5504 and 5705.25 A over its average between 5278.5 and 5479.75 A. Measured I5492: 1.1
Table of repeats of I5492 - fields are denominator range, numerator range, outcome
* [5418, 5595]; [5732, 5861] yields 1.12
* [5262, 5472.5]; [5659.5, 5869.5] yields 1.18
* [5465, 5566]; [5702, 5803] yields 1.09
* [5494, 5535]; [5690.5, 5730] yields 1.09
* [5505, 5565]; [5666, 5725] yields 1.05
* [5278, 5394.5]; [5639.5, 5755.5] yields 1.15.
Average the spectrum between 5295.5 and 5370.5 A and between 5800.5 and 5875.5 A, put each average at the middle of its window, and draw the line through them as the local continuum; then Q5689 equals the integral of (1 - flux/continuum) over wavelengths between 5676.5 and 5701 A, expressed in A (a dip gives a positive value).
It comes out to 0.3 A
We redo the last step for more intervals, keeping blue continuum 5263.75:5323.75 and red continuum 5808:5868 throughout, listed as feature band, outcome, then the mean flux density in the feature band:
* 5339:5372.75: 0.0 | 40.7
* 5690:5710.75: 0.1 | 41.1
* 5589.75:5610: 0.3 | 40.5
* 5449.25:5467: -0.4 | 41.9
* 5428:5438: 0.3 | 39.4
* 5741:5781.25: -0.2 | 41.7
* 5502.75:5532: 0.5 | 40.3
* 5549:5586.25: -0.6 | 41.8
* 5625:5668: -0.2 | 41.5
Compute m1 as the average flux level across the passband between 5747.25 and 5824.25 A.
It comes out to 41.4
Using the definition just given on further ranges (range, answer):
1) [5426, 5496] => 41.1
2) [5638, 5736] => 41.2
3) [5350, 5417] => 40.2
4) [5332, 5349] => 40.9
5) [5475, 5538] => 40.8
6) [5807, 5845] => 42.1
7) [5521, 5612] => 41.2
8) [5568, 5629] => 41.1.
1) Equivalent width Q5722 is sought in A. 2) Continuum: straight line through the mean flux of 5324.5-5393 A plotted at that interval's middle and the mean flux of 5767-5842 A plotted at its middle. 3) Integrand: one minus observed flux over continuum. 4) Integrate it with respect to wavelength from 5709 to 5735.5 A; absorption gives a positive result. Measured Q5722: 0.3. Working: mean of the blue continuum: 40.4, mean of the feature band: 41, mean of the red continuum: 41.8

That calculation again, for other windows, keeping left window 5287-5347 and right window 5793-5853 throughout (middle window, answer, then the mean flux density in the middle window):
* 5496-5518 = 0.4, 40.6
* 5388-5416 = 1.2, 39.5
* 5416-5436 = 0.3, 40.6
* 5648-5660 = 0.1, 41.3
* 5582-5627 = 0.8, 40.8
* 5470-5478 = 0.2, 40.2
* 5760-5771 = 0.2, 41.3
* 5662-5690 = 0.5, 41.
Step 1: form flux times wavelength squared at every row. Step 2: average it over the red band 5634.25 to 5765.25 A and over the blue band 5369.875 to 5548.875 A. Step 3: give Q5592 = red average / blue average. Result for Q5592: 1.11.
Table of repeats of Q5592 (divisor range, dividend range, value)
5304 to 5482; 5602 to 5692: 1.12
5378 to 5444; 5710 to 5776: 1.16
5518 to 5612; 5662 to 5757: 1.05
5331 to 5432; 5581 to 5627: 1.10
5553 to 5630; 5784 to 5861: 1.09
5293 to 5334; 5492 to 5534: 1.08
